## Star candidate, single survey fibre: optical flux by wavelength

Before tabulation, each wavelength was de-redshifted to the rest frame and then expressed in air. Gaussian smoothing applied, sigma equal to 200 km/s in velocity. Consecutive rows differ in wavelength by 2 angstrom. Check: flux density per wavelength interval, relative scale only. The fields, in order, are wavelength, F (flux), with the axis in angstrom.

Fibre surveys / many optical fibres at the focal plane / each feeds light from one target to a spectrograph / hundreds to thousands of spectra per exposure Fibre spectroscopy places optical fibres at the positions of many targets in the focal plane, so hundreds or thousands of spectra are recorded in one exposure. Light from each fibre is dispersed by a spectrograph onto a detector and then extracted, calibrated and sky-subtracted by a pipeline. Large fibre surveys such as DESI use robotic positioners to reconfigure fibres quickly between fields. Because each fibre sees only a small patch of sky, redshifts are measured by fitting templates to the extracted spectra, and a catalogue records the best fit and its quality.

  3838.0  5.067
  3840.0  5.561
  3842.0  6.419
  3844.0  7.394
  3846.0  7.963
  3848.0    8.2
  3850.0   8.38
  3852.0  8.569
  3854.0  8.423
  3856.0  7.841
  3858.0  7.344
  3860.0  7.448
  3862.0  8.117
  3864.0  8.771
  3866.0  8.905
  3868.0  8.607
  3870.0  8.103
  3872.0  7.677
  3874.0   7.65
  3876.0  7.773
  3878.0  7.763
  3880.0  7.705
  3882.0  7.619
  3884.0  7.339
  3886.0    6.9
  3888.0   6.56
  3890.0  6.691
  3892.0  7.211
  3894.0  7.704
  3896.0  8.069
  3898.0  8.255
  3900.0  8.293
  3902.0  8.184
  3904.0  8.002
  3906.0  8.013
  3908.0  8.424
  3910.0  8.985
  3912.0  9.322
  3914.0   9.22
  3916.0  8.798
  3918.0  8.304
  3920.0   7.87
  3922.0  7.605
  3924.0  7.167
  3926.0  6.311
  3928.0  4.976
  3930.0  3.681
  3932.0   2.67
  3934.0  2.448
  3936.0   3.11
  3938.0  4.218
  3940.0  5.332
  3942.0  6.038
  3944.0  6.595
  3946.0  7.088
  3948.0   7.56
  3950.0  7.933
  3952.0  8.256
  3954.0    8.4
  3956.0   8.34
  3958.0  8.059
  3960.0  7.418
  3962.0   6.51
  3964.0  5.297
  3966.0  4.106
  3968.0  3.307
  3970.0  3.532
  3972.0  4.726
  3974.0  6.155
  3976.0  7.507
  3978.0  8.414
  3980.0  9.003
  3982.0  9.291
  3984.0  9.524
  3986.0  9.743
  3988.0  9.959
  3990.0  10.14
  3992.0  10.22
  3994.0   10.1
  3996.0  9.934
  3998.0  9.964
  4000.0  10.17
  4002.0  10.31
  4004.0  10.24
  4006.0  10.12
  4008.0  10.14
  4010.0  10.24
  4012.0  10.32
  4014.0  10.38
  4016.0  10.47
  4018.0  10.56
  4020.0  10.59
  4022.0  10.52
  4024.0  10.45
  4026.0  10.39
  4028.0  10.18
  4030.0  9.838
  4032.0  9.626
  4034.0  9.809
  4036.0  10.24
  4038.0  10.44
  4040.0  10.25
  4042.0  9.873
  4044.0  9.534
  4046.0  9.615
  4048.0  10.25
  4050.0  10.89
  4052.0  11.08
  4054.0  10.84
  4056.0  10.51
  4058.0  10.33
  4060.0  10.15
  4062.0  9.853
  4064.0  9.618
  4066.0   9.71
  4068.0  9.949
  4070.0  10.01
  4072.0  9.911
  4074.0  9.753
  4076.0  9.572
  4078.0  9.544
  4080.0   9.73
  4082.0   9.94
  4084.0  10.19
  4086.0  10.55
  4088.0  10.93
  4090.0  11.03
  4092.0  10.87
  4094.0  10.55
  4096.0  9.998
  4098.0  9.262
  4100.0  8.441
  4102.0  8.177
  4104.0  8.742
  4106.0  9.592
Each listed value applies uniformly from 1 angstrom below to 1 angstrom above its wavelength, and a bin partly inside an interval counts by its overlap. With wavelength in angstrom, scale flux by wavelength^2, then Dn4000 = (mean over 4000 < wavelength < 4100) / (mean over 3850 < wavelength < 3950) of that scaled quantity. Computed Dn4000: 1.51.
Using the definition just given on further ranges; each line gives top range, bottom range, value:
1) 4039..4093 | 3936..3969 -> 1.67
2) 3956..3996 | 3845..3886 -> 1.01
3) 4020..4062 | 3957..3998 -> 1.37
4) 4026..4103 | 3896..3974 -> 1.61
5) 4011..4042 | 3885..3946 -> 1.59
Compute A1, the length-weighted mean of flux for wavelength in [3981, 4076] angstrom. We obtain 10.1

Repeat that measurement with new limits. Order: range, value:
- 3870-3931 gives 7.61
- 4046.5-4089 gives 10.2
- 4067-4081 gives 9.78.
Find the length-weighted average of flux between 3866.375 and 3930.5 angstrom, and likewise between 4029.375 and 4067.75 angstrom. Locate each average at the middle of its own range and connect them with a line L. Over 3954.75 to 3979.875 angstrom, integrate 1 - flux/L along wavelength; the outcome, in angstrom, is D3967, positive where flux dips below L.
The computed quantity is 7.3 angstrom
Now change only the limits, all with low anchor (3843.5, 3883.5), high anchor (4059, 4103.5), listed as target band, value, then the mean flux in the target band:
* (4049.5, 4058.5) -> -1.02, 10.7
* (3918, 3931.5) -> 3.55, 6.29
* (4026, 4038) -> -0.71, 10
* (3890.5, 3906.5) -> 0.75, 7.93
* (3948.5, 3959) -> 0.74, 8.17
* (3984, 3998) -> -1.34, 9.98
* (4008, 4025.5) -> -2.05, 10.4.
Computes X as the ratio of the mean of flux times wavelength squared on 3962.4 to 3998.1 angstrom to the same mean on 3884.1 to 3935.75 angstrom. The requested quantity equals 1.13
